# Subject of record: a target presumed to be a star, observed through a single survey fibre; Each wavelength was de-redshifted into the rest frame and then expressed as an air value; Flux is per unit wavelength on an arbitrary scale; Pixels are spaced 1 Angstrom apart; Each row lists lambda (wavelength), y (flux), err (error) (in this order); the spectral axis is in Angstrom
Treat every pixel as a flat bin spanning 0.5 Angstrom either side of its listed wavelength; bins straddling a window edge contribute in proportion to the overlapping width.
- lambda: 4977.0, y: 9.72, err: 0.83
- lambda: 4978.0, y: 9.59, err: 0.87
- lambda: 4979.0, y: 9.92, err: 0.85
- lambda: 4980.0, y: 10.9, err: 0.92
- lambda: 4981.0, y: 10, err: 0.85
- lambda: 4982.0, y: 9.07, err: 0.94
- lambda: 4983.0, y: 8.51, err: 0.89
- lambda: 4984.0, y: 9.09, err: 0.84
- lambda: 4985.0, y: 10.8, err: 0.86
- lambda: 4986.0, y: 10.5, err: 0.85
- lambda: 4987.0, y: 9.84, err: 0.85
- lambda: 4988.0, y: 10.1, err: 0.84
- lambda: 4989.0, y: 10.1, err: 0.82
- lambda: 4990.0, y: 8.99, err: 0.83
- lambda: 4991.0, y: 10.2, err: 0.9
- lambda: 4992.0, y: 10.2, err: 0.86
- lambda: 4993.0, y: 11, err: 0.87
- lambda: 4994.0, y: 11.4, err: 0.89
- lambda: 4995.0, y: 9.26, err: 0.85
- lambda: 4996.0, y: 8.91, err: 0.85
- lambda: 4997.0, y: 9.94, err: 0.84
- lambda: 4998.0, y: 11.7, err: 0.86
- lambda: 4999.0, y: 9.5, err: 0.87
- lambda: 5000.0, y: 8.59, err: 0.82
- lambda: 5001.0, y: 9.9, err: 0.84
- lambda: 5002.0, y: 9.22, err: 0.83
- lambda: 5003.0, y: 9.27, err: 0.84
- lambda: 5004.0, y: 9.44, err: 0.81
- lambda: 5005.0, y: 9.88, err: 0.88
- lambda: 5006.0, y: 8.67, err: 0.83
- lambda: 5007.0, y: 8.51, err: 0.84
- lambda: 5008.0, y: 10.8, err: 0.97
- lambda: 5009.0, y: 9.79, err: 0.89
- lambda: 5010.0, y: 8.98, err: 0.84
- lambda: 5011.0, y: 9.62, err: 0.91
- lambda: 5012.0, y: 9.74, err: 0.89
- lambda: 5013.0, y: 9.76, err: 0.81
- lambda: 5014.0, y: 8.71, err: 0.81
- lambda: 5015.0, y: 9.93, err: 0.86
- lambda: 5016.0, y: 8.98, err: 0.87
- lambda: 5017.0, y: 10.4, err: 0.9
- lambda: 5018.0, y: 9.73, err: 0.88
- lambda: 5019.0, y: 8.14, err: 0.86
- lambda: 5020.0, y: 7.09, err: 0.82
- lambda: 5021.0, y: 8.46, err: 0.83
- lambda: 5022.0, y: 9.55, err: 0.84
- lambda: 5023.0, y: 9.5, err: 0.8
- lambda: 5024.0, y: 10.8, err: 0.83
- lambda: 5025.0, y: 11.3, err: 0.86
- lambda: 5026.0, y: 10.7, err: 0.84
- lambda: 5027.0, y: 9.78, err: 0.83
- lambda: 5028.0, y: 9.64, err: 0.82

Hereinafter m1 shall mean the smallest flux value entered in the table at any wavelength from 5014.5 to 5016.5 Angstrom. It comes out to 8.98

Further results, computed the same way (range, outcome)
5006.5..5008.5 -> 8.51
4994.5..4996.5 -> 8.91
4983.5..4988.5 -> 9.09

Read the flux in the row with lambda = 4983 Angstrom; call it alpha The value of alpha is 8.51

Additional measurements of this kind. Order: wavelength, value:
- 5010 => 8.98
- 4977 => 9.72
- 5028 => 9.64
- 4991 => 10.2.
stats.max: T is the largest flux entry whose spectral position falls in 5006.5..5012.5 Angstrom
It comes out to 10.8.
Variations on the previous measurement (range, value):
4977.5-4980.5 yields 10.9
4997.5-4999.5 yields 11.7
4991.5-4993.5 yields 11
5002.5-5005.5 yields 9.88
